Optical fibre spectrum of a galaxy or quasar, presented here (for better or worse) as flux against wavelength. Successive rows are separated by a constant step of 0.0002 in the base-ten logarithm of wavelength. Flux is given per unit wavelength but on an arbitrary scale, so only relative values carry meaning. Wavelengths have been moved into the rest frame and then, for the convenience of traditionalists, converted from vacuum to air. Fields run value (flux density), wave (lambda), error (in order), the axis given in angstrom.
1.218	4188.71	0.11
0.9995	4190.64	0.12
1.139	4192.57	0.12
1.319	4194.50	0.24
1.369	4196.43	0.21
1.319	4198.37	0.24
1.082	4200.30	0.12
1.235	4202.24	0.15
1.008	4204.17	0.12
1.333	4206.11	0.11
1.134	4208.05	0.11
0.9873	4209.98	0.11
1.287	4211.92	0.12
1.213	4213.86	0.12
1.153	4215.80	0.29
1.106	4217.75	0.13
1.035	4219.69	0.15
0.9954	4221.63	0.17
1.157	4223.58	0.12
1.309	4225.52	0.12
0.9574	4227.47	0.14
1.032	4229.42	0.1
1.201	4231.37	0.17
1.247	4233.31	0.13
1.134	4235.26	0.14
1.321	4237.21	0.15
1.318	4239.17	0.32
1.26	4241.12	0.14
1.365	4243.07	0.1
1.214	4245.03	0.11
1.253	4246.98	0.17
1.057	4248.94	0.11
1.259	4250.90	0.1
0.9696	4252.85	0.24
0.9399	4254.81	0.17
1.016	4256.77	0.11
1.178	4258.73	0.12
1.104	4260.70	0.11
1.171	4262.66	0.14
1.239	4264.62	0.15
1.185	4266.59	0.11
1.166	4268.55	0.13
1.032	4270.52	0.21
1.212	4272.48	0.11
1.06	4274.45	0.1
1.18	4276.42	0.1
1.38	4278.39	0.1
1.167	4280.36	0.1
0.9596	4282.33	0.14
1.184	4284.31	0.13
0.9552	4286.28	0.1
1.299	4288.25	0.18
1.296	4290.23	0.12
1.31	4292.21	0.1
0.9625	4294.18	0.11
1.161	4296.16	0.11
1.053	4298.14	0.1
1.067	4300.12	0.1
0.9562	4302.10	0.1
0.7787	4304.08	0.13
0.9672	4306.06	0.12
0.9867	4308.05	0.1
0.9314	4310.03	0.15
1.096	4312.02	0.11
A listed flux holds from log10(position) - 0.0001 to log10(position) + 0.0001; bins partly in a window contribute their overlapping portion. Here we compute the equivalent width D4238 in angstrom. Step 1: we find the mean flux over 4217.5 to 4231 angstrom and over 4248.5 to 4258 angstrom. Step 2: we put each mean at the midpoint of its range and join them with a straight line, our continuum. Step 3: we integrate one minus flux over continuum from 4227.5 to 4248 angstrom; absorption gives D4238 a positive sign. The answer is -2.9 angstrom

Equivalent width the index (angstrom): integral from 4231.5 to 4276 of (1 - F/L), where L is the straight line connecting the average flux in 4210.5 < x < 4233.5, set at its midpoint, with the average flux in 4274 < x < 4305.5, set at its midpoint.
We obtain -1.82 angstrom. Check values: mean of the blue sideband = 1.13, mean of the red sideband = 1.11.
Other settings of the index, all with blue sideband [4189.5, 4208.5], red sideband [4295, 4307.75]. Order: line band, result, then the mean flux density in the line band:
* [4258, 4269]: -1.1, 1.17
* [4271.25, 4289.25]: -2.0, 1.15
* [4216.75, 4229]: 0.6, 1.09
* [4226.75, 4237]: 0.0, 1.13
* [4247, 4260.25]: 0.1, 1.08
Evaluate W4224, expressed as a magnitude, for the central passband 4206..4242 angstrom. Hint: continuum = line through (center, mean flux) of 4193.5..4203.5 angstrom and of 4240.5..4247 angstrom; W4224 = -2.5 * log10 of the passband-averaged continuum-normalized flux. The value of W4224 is 0.09 mag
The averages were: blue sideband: 1.26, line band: 1.16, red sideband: 1.28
